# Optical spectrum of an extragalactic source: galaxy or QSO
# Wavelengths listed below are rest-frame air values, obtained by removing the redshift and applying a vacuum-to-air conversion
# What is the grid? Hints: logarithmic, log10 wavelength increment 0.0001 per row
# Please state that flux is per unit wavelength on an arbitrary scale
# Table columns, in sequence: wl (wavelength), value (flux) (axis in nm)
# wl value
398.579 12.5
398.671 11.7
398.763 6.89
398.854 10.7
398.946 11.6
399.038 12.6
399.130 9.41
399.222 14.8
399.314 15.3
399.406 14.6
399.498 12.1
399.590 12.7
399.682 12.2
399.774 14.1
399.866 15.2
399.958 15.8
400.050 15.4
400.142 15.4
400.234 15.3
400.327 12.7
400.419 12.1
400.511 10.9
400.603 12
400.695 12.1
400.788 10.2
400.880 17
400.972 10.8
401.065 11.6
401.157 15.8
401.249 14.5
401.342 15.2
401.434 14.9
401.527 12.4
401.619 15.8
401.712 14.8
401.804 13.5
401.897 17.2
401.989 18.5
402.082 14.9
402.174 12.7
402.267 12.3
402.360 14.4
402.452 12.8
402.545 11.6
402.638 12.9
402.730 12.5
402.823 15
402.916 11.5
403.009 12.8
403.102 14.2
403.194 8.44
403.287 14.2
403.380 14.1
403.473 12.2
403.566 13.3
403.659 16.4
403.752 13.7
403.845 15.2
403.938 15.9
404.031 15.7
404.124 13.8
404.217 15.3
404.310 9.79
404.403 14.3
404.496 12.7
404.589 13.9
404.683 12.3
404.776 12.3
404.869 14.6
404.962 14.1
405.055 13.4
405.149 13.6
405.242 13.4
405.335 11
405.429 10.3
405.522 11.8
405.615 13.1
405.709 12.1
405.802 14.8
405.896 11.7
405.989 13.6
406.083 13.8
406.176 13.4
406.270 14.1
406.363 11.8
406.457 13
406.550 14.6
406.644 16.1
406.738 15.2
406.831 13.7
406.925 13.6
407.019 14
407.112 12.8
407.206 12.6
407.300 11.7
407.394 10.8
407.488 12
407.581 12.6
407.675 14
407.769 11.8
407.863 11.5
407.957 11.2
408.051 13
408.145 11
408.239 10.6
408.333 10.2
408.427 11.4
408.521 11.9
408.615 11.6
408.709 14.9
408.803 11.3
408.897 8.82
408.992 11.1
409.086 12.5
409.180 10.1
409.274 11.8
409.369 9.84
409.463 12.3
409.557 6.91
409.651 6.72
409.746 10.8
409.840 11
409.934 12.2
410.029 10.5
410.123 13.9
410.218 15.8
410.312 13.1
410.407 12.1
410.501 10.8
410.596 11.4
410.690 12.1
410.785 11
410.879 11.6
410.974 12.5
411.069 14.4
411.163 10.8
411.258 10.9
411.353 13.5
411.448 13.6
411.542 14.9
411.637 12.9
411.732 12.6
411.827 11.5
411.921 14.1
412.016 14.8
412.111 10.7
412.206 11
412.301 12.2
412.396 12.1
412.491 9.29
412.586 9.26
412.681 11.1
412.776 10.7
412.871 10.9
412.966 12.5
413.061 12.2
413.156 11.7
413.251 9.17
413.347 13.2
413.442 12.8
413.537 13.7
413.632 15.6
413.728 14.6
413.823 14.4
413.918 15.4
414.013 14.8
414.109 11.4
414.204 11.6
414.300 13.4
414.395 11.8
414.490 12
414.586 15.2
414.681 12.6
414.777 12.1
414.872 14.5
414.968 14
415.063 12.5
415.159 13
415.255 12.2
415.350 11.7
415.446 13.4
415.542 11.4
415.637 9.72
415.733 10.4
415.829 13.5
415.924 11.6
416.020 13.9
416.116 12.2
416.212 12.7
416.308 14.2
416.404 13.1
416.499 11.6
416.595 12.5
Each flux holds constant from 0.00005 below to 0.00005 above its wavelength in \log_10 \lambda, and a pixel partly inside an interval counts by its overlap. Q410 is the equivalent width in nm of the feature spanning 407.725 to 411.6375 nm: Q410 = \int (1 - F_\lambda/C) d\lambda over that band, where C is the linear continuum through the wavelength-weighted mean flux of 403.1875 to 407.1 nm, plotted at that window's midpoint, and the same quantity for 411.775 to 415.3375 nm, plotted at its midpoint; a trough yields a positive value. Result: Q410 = 0.39 nm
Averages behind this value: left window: 13.5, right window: 12.5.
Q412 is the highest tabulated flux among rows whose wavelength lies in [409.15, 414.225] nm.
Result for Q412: 15.8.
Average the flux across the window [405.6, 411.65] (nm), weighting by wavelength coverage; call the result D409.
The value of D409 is 12.2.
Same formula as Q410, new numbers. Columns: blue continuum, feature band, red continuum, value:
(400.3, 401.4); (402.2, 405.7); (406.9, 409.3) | -0.201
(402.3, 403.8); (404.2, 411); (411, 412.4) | 0.327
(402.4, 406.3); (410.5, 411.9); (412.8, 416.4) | 0.056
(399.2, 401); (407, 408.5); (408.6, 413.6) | 0.049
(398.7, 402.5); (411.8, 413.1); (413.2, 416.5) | 0.137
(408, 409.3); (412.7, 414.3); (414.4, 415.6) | -0.036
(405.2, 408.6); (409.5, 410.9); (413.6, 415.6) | 0.166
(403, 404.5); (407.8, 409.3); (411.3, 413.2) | 0.159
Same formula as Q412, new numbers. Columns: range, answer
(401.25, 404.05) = 18.5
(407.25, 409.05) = 14.9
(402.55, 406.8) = 16.4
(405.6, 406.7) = 16.1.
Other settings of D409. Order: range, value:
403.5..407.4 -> 13.4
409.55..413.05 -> 11.8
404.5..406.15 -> 12.9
